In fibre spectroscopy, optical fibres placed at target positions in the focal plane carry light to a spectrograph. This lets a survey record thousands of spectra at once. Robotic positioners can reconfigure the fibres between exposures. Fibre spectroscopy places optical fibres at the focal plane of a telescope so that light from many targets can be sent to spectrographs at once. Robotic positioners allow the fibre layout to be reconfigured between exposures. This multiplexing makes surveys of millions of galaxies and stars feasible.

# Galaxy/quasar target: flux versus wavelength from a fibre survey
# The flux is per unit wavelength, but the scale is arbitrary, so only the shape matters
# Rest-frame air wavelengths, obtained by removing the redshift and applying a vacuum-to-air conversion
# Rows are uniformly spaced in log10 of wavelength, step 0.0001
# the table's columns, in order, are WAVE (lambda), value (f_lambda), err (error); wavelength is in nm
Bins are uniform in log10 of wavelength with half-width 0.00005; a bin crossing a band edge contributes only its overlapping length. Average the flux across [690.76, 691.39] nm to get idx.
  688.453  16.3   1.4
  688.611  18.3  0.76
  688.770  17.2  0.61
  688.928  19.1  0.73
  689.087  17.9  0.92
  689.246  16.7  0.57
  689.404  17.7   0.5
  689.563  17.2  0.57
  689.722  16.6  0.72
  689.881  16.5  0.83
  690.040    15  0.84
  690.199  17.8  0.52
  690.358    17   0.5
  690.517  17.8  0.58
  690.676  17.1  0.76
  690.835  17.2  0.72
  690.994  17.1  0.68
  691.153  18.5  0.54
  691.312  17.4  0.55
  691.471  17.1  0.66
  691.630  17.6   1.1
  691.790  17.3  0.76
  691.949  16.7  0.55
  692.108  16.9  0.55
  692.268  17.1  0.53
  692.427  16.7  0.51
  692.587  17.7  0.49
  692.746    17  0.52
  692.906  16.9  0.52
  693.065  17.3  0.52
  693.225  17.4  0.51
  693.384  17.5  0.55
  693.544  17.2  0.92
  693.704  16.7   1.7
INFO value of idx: 17.6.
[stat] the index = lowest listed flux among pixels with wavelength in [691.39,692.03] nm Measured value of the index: 16.7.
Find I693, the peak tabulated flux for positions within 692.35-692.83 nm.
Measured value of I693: 17.7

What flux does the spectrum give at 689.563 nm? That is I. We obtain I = 17.2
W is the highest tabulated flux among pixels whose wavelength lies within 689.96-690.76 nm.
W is 17.8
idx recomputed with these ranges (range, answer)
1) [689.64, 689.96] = 16.5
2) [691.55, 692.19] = 17.1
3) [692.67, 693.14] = 17.1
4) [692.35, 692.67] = 17.2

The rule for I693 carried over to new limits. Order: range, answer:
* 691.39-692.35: 17.6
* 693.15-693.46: 17.5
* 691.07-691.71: 18.5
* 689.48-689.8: 17.2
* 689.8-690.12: 16.5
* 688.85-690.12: 19.1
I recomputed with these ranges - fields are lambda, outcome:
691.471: 17.1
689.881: 16.5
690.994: 17.1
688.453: 16.3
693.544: 17.2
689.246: 16.7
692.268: 17.1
